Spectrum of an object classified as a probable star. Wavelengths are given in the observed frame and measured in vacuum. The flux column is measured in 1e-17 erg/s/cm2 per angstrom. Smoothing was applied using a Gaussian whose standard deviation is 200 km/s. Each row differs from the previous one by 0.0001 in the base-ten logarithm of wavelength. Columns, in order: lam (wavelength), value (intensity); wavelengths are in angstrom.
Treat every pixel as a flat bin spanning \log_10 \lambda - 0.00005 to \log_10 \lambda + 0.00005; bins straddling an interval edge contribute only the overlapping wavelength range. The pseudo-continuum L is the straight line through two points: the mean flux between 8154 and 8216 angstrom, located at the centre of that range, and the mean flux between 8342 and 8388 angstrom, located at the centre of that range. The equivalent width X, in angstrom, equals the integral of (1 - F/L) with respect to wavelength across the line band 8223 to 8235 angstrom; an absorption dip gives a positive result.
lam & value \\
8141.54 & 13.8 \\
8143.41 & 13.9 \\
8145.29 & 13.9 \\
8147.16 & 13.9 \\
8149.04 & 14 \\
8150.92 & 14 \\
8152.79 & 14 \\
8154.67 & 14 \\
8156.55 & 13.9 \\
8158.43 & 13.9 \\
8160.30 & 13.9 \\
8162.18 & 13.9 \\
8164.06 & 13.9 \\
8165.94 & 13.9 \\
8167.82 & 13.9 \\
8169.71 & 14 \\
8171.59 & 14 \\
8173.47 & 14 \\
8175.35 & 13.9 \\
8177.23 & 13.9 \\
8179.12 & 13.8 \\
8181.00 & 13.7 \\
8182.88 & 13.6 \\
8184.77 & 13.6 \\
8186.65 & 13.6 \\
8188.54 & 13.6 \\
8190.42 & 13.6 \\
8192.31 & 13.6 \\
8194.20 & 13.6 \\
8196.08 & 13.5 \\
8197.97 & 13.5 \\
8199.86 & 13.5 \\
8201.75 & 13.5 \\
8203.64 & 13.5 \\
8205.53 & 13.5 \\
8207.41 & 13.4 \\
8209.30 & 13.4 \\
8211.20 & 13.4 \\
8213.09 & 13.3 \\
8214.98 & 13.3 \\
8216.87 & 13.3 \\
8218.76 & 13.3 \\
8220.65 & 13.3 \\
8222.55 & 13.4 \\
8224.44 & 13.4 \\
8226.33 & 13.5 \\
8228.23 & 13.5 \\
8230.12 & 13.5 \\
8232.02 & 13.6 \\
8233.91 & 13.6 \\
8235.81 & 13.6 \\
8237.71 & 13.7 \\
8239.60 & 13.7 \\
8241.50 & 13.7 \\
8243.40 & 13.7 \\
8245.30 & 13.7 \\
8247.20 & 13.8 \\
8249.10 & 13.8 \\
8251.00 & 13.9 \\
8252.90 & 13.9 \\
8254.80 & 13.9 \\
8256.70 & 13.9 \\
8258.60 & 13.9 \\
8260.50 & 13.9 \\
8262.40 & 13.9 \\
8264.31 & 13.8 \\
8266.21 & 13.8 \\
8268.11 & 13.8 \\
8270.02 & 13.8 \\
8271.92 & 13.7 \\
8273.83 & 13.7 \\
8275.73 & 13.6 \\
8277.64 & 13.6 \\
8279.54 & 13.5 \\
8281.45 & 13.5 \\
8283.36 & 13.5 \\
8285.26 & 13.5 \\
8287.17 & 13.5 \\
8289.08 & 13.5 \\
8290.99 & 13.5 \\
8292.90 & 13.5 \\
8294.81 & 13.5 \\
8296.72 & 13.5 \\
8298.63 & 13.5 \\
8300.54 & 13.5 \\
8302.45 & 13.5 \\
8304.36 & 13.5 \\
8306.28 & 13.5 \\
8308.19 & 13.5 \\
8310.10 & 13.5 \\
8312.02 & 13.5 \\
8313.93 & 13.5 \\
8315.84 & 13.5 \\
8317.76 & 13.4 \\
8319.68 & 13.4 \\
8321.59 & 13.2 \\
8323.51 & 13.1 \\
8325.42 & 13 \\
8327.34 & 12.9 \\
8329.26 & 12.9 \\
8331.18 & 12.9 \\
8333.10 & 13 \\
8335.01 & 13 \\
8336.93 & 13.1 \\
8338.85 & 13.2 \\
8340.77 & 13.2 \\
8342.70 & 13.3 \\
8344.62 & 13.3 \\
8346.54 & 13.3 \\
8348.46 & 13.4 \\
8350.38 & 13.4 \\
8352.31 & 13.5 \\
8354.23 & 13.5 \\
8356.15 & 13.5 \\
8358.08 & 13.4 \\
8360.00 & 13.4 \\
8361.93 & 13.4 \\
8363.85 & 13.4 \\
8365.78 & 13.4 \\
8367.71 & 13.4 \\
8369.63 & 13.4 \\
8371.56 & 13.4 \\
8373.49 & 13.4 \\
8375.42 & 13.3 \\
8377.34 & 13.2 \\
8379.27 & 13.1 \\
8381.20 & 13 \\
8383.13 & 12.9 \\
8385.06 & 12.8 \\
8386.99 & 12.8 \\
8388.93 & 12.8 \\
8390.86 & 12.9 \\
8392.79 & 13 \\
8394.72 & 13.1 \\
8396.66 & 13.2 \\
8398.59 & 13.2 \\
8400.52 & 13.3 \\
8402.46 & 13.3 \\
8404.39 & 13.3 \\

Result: 0.1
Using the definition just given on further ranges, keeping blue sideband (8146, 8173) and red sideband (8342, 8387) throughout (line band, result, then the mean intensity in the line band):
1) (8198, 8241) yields 0.9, 13.5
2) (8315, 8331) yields 0.3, 13.2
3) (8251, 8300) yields -0.3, 13.7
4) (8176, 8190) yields 0.2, 13.7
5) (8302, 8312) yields 0.0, 13.5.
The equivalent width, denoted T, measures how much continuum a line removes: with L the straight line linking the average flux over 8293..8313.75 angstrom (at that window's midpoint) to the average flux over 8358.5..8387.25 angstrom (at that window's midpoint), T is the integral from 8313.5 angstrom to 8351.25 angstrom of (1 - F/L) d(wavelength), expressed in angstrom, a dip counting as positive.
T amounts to 0.6 angstrom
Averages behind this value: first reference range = 13.5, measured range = 13.2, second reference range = 13.2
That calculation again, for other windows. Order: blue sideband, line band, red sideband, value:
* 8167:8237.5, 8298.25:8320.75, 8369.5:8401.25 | -0.3 angstrom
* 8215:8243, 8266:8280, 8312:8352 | -0.3 angstrom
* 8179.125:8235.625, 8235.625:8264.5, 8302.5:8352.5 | -0.8 angstrom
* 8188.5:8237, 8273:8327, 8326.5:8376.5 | -0.4 angstrom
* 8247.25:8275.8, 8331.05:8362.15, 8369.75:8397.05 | 0.0 angstrom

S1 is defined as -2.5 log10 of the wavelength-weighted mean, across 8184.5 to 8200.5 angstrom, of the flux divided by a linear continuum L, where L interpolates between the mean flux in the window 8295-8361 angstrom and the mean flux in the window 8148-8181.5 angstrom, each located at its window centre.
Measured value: 0.02 mag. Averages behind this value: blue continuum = 13.9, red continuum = 13.3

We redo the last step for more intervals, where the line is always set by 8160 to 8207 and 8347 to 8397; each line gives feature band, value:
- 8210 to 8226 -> 0.02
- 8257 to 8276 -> -0.02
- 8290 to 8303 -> -0.01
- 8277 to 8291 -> 0.00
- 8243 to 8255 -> -0.02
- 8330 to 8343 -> 0.02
